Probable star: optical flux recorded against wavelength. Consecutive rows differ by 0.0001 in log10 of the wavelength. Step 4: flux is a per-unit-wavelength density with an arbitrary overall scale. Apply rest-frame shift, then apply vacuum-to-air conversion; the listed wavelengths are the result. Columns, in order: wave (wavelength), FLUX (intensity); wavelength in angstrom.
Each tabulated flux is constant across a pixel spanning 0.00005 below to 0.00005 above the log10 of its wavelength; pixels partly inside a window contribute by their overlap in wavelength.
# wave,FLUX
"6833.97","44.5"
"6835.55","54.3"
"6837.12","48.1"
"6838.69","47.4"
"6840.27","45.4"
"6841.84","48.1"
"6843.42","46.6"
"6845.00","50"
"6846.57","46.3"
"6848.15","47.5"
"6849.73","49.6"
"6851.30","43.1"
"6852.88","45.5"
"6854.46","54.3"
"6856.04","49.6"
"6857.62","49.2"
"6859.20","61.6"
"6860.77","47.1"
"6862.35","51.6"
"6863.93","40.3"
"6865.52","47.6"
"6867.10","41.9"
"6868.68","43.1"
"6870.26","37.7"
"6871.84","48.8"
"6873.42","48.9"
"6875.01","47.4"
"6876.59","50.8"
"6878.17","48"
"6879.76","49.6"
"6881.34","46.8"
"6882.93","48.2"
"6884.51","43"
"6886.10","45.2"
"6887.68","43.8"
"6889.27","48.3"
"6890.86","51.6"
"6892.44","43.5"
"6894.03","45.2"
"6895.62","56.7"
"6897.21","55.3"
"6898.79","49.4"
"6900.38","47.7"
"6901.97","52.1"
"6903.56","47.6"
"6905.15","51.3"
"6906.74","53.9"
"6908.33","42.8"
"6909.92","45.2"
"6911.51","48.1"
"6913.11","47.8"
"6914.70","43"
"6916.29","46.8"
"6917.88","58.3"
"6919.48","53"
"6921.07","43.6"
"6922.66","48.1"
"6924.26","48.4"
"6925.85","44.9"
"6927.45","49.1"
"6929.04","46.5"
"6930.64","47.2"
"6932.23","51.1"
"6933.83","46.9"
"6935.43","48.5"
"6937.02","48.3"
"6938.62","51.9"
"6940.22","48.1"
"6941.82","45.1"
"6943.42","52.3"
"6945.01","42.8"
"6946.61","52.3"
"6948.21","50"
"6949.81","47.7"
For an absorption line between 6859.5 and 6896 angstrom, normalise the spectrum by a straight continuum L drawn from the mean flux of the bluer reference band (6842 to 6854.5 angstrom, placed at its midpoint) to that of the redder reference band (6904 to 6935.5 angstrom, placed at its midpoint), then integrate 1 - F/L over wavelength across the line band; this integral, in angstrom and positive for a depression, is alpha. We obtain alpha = 0.7 angstrom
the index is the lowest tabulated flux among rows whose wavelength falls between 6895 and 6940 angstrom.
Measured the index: 42.8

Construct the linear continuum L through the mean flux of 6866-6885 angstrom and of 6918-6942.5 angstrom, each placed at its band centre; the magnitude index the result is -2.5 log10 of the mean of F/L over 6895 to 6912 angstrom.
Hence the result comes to -0.06 mag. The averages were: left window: 46.3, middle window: 50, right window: 48.3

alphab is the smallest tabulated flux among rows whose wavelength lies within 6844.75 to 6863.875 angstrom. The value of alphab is 43.1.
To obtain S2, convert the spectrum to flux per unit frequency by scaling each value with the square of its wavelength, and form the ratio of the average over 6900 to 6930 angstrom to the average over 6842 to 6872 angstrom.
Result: 1.0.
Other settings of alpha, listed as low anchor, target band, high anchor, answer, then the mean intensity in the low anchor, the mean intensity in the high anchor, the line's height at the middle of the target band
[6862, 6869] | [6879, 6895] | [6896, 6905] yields 0.6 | 44.6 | 50.8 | 48.4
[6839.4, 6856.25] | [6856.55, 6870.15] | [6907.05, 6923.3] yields 0.1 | 47.7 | 47.9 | 47.8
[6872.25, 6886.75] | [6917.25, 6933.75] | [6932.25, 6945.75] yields -0.3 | 47.6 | 48.2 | 48.1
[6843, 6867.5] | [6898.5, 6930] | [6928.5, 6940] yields 0.1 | 48.4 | 48.6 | 48.6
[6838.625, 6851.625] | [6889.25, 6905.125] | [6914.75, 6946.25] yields -0.6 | 47.2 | 48.4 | 47.9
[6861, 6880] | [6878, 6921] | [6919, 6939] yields -1.2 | 46.2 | 48.1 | 47.2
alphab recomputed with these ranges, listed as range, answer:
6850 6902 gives 37.7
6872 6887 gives 43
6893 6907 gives 45.2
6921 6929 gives 43.6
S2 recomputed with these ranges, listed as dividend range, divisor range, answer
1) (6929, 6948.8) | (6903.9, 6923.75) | 1.01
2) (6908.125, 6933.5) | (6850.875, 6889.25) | 1.03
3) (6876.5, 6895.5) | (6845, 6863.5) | 0.96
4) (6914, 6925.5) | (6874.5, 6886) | 1.04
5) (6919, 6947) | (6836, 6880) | 1.03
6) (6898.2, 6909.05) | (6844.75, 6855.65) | 1.04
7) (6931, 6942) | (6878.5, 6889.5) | 1.07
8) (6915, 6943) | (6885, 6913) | 1.01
